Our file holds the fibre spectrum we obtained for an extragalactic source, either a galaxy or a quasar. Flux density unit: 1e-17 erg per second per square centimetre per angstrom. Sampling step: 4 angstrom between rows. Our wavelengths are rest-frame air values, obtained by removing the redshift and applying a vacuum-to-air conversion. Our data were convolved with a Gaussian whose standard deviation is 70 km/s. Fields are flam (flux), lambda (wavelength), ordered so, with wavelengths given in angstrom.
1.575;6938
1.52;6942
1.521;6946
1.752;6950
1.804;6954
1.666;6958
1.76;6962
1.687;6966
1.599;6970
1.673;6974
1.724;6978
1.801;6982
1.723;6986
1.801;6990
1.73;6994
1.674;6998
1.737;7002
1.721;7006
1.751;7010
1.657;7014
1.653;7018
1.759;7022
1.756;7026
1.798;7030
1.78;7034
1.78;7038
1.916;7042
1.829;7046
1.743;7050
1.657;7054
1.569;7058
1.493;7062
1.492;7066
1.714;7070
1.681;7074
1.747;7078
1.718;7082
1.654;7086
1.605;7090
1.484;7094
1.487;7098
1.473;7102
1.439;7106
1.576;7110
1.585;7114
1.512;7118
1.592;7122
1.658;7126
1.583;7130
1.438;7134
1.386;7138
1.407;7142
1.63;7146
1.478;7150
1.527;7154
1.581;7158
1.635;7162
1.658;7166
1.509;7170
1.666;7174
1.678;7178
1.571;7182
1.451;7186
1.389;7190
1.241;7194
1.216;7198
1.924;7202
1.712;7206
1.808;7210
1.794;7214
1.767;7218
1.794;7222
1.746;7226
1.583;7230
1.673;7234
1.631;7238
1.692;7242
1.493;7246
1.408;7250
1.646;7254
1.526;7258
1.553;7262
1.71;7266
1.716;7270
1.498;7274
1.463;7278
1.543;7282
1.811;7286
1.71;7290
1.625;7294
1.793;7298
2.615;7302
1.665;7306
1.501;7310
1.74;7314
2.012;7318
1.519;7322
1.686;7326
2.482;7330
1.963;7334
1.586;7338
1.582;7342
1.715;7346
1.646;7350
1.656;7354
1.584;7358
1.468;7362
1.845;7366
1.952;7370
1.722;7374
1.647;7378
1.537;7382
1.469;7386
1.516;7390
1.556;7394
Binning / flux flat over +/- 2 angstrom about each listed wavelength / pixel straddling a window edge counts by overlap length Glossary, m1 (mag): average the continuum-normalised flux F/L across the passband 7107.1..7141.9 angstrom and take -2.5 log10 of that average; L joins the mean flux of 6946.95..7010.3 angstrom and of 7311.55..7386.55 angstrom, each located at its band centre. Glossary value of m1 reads 0.13 mag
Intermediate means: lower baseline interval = 1.72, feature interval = 1.53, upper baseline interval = 1.73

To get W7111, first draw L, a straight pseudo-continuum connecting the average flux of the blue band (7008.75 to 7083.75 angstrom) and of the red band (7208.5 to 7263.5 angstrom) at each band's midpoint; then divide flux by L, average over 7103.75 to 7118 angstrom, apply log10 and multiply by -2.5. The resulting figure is 0.11 mag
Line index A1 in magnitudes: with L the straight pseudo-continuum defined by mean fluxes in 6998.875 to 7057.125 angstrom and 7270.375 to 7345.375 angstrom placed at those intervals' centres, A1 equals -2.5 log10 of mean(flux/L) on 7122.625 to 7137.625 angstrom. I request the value 0.14 mag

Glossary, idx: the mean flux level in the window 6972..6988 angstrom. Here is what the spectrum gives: 1.73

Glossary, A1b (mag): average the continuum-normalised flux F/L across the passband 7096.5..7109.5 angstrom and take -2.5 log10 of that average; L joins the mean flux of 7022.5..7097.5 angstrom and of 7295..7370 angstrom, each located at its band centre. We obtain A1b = 0.15 mag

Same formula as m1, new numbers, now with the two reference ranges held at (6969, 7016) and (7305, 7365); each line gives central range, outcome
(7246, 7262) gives 0.13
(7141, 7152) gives 0.14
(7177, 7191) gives 0.13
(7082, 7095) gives 0.07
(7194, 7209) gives 0.09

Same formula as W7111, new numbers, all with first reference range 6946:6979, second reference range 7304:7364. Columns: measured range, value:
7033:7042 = -0.07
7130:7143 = 0.19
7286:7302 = -0.07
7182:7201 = 0.23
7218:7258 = 0.05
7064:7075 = 0.05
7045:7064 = 0.03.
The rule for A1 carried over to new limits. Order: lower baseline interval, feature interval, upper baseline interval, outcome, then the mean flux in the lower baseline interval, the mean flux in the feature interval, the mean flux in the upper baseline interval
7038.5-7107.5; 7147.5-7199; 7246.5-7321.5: 0.10 mag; 1.63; 1.51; 1.69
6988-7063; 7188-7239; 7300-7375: 0.08 mag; 1.73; 1.64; 1.79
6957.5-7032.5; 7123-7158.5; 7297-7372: 0.15 mag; 1.72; 1.52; 1.79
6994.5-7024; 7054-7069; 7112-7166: 0.06 mag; 1.71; 1.55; 1.54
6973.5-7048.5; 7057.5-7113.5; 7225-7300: 0.09 mag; 1.75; 1.58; 1.62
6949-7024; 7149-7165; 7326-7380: 0.11 mag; 1.72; 1.57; 1.75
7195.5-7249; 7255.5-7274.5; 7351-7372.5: 0.05 mag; 1.67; 1.61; 1.7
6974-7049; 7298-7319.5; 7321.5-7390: -0.11 mag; 1.75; 1.89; 1.71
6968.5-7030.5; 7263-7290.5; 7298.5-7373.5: 0.09 mag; 1.72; 1.63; 1.79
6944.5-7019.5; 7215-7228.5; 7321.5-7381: -0.02 mag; 1.71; 1.76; 1.74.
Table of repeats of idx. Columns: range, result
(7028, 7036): 1.79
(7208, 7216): 1.8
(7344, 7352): 1.68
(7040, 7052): 1.83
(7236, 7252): 1.56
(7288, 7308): 1.88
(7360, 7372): 1.75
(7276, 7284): 1.5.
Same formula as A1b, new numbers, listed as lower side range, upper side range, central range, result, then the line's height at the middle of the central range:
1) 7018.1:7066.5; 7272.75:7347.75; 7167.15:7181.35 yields 0.08 mag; 1.74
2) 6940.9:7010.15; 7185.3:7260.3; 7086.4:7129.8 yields 0.07 mag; 1.65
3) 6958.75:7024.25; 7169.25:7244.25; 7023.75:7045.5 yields -0.07 mag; 1.7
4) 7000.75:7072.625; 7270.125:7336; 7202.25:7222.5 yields -0.02 mag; 1.76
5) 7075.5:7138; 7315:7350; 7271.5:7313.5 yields 0.03 mag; 1.76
